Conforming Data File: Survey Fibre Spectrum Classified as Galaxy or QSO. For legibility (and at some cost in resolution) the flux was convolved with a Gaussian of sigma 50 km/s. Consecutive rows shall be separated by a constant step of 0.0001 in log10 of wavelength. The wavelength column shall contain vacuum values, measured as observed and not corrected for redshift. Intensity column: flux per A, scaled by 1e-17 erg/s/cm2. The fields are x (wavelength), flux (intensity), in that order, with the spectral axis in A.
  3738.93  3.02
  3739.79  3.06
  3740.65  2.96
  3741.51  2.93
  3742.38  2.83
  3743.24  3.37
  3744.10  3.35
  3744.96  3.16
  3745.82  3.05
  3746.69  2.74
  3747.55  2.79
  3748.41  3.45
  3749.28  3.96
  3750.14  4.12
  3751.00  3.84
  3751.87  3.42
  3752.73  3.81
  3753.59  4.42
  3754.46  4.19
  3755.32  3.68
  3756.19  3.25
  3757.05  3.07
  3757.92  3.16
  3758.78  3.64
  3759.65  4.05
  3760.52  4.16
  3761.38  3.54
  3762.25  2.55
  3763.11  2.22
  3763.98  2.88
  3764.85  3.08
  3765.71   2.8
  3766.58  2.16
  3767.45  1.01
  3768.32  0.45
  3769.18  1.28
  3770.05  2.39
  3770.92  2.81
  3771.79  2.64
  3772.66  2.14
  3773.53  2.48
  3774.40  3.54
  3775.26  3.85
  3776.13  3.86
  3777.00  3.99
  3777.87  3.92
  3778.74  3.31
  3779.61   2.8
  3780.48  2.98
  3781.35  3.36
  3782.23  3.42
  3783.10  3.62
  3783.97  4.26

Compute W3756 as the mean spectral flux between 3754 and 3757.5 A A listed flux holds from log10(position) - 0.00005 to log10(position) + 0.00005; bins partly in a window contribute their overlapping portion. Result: 3.55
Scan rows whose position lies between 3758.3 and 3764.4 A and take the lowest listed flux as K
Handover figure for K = 2.22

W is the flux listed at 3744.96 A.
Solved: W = 3.16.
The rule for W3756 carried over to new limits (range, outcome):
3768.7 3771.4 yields 2.14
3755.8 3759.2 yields 3.28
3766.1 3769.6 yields 1.24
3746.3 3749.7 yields 3.24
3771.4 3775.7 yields 2.94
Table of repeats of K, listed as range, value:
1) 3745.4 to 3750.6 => 2.74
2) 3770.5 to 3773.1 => 2.14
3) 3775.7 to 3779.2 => 3.31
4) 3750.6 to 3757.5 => 3.07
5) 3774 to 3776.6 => 3.54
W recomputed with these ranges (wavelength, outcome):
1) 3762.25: 2.55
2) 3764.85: 3.08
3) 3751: 3.84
